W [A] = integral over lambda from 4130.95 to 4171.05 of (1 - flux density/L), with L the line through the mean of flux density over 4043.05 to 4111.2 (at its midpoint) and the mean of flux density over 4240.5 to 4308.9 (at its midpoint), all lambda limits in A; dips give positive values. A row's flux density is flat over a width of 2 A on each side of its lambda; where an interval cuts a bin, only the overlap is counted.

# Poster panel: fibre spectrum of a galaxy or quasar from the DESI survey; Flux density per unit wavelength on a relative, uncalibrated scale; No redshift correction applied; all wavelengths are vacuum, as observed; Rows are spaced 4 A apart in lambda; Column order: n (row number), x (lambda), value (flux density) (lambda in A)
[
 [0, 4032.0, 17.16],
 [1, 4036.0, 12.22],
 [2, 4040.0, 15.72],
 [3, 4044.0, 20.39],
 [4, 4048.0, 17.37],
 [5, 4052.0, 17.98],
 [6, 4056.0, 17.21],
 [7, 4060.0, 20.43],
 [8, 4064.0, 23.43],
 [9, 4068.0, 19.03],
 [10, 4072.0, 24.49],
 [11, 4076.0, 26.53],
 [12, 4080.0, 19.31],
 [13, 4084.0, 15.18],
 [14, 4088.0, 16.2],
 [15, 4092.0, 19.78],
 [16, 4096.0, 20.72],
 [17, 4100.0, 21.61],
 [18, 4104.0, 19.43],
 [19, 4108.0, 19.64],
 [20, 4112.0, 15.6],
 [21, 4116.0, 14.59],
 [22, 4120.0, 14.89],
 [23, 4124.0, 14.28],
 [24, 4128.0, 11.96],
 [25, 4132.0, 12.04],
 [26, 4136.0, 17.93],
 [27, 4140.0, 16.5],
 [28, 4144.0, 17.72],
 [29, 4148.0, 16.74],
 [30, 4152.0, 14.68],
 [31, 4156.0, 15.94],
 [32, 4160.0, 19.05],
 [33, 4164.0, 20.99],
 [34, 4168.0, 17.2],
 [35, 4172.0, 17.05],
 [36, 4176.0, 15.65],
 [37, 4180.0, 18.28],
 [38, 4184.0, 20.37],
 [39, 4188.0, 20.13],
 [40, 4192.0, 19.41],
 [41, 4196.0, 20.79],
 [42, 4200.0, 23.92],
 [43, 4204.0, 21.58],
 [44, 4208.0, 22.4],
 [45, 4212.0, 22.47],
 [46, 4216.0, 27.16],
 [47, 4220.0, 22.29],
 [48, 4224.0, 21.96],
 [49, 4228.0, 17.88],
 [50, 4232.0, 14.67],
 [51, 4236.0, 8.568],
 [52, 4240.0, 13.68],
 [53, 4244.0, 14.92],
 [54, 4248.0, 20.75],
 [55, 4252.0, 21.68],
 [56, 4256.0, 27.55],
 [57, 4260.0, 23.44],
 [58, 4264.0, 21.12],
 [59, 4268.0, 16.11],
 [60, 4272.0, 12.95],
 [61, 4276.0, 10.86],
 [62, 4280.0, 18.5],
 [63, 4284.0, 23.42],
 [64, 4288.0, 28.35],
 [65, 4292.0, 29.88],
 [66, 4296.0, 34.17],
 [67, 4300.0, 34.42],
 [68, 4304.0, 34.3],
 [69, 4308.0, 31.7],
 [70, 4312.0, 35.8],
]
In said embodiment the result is 7.94 A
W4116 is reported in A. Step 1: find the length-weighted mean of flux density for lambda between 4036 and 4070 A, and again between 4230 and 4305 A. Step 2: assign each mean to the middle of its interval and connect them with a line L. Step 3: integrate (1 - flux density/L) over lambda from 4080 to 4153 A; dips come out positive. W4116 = 9.9 A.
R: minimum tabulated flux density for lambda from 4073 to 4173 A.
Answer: 11.96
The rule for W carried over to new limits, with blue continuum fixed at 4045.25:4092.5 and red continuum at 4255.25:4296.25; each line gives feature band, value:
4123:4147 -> 6.1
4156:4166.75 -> 0.8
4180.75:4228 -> -1.6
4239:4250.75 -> 2.4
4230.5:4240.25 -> 4.3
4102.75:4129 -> 5.7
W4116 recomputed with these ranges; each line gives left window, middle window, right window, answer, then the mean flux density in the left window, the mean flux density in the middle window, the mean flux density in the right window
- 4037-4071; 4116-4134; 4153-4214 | 5.5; 18.9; 13.4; 19.6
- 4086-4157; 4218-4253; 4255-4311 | 8.1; 16.7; 17.3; 24.9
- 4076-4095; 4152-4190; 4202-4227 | 5.9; 18.7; 18.1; 22.8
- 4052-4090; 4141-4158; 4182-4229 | 3.9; 20.1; 16.3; 21.8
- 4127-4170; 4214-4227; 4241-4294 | -3.0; 16.5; 23.3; 20.6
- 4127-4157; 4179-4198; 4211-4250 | -3.2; 15.5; 19.9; 18.3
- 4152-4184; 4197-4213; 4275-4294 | -2.6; 17.7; 22.5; 22.8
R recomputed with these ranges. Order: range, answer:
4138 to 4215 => 14.68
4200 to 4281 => 8.568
